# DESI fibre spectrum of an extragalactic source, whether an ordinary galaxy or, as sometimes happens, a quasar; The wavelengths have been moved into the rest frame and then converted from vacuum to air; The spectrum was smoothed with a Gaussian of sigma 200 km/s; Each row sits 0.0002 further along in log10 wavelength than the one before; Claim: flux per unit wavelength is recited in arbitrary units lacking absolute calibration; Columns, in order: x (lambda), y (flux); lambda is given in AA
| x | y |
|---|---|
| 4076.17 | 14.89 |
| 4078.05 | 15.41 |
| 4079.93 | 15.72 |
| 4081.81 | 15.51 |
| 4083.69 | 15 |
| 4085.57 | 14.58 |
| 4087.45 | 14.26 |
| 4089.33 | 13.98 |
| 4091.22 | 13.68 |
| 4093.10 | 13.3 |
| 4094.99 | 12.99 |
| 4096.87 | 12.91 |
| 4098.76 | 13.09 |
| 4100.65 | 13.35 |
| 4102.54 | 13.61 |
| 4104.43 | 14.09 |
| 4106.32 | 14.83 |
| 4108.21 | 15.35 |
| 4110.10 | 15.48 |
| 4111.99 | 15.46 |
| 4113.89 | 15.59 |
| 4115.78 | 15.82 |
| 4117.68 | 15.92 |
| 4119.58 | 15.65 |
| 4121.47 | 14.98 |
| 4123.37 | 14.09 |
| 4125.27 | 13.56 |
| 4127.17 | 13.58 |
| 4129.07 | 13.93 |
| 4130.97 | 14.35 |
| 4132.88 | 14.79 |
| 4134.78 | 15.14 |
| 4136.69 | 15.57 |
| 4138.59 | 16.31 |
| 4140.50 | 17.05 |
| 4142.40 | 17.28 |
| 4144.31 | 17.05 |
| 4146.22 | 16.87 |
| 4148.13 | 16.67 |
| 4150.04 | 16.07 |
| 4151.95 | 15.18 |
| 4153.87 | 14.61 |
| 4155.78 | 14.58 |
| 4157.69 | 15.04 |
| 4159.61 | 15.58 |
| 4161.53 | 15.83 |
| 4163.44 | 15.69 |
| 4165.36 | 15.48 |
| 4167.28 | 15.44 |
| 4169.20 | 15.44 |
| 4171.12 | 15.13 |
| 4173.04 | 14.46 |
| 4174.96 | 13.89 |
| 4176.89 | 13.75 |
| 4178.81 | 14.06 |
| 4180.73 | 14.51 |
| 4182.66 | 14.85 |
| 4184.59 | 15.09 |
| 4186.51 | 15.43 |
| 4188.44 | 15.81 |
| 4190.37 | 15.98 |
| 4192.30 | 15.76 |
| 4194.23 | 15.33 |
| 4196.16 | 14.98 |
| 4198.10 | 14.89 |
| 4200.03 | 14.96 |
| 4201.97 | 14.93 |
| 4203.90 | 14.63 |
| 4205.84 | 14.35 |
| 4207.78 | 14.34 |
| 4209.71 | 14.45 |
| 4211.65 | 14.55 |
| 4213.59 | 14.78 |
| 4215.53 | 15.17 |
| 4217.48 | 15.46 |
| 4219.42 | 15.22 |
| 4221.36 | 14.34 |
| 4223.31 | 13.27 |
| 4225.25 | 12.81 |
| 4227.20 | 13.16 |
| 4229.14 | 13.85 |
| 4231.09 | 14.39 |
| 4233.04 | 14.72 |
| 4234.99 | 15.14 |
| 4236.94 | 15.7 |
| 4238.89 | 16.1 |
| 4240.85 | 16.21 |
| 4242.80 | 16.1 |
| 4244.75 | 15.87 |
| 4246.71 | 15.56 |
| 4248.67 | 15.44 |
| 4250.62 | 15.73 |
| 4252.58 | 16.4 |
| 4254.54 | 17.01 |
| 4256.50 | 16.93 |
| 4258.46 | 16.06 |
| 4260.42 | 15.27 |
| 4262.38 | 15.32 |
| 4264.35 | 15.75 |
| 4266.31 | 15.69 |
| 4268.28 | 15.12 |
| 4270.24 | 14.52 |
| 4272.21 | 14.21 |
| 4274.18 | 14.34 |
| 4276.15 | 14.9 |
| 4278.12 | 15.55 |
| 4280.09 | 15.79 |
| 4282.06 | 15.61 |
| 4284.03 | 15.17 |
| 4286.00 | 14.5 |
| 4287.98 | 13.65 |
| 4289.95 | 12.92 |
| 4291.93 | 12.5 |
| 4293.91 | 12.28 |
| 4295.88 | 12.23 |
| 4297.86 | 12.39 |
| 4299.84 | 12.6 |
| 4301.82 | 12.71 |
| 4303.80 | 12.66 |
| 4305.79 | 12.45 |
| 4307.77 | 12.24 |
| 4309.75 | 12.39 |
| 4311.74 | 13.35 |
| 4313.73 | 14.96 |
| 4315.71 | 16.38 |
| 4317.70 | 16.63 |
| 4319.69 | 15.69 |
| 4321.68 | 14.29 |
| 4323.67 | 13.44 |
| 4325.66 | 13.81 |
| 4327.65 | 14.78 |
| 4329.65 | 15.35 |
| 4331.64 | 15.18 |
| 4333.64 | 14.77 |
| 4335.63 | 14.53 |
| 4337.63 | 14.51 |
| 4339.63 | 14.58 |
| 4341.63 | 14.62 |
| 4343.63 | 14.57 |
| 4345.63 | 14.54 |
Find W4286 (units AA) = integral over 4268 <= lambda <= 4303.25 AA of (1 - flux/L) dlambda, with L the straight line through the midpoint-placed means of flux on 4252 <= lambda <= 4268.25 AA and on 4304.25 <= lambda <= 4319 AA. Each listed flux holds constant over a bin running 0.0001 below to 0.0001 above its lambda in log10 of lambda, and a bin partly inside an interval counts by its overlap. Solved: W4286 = 2.7 AA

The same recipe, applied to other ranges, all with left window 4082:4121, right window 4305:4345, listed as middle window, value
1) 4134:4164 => -3.0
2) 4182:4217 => -1.4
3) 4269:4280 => -0.3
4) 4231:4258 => -2.6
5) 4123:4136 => 0.2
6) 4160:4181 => -0.6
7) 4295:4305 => 1.3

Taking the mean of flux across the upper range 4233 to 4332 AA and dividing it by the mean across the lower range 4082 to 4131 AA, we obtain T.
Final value 1.0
